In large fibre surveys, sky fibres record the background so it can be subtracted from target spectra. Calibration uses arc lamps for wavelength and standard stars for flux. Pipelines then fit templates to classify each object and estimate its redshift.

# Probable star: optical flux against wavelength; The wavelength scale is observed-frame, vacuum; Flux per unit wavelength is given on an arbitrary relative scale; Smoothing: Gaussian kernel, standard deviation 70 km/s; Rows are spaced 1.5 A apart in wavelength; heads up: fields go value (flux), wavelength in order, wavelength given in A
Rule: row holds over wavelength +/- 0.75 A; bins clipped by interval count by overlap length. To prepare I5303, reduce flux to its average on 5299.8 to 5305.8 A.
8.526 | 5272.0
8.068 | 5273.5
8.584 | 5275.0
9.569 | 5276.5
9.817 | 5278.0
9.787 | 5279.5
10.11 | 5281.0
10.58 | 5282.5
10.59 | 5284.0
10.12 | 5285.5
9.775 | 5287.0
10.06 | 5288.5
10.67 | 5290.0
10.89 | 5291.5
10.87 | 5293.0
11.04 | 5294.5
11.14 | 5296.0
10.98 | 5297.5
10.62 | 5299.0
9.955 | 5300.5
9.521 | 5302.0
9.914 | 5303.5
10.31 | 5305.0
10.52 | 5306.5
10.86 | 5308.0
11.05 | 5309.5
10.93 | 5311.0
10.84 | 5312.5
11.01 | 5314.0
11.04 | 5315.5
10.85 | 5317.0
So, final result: 9.93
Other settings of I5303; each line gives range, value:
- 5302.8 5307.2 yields 10.2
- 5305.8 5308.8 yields 10.7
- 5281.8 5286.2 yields 10.4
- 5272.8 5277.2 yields 8.74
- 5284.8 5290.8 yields 10.2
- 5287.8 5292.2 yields 10.5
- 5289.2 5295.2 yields 10.9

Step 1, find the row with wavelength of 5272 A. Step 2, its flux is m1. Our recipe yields 8.526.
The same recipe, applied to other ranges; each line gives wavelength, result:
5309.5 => 11.05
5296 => 11.14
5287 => 9.775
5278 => 9.817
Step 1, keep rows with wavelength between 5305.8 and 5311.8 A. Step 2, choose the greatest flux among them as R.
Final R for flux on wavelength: 11.05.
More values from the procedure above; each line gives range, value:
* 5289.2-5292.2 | 10.89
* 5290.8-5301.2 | 11.14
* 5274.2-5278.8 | 9.817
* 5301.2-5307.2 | 10.52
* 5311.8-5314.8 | 11.01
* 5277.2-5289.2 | 10.59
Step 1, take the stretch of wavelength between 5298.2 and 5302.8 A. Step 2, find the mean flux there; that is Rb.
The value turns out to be 10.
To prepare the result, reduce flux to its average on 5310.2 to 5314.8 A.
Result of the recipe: 10.9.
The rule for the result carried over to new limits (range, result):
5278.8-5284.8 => 10.3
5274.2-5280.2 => 9.42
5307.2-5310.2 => 10.9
